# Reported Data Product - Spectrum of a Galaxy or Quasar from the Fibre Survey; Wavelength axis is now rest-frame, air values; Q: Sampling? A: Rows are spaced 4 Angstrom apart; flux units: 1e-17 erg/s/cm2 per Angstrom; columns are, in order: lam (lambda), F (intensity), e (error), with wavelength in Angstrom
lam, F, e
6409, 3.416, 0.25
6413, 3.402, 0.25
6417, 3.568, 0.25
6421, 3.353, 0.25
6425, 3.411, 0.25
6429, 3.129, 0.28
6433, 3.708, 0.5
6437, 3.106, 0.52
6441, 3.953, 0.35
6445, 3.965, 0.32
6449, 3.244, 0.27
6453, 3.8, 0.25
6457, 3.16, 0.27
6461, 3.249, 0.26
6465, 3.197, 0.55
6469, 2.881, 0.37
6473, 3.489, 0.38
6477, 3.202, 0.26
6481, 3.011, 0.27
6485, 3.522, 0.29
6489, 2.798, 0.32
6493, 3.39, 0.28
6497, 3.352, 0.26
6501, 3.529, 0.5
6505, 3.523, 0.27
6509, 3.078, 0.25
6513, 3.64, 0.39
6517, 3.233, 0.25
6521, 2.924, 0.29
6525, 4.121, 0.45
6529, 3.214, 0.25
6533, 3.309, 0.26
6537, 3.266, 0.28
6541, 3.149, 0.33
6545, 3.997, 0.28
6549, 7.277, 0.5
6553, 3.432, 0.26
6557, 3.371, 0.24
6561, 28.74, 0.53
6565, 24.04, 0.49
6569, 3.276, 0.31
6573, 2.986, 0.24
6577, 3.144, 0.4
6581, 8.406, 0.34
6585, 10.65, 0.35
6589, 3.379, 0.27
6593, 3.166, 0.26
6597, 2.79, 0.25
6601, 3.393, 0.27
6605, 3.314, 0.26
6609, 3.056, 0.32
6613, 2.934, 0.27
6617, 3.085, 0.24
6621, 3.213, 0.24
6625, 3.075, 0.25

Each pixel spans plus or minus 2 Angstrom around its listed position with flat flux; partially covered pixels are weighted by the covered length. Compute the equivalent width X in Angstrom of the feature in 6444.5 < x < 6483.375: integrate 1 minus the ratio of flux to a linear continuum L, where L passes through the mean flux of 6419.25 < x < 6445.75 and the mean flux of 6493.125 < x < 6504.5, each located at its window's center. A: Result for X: 1.97 Angstrom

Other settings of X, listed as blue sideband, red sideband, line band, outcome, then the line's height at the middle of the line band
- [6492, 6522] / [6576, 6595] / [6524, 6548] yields 3.62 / 4.28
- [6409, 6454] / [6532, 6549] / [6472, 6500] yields 3.35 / 3.7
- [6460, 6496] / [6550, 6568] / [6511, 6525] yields 8.37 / 8.45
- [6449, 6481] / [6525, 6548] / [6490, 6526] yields 0.97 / 3.48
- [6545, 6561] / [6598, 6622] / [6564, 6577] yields -2.94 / 6.24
